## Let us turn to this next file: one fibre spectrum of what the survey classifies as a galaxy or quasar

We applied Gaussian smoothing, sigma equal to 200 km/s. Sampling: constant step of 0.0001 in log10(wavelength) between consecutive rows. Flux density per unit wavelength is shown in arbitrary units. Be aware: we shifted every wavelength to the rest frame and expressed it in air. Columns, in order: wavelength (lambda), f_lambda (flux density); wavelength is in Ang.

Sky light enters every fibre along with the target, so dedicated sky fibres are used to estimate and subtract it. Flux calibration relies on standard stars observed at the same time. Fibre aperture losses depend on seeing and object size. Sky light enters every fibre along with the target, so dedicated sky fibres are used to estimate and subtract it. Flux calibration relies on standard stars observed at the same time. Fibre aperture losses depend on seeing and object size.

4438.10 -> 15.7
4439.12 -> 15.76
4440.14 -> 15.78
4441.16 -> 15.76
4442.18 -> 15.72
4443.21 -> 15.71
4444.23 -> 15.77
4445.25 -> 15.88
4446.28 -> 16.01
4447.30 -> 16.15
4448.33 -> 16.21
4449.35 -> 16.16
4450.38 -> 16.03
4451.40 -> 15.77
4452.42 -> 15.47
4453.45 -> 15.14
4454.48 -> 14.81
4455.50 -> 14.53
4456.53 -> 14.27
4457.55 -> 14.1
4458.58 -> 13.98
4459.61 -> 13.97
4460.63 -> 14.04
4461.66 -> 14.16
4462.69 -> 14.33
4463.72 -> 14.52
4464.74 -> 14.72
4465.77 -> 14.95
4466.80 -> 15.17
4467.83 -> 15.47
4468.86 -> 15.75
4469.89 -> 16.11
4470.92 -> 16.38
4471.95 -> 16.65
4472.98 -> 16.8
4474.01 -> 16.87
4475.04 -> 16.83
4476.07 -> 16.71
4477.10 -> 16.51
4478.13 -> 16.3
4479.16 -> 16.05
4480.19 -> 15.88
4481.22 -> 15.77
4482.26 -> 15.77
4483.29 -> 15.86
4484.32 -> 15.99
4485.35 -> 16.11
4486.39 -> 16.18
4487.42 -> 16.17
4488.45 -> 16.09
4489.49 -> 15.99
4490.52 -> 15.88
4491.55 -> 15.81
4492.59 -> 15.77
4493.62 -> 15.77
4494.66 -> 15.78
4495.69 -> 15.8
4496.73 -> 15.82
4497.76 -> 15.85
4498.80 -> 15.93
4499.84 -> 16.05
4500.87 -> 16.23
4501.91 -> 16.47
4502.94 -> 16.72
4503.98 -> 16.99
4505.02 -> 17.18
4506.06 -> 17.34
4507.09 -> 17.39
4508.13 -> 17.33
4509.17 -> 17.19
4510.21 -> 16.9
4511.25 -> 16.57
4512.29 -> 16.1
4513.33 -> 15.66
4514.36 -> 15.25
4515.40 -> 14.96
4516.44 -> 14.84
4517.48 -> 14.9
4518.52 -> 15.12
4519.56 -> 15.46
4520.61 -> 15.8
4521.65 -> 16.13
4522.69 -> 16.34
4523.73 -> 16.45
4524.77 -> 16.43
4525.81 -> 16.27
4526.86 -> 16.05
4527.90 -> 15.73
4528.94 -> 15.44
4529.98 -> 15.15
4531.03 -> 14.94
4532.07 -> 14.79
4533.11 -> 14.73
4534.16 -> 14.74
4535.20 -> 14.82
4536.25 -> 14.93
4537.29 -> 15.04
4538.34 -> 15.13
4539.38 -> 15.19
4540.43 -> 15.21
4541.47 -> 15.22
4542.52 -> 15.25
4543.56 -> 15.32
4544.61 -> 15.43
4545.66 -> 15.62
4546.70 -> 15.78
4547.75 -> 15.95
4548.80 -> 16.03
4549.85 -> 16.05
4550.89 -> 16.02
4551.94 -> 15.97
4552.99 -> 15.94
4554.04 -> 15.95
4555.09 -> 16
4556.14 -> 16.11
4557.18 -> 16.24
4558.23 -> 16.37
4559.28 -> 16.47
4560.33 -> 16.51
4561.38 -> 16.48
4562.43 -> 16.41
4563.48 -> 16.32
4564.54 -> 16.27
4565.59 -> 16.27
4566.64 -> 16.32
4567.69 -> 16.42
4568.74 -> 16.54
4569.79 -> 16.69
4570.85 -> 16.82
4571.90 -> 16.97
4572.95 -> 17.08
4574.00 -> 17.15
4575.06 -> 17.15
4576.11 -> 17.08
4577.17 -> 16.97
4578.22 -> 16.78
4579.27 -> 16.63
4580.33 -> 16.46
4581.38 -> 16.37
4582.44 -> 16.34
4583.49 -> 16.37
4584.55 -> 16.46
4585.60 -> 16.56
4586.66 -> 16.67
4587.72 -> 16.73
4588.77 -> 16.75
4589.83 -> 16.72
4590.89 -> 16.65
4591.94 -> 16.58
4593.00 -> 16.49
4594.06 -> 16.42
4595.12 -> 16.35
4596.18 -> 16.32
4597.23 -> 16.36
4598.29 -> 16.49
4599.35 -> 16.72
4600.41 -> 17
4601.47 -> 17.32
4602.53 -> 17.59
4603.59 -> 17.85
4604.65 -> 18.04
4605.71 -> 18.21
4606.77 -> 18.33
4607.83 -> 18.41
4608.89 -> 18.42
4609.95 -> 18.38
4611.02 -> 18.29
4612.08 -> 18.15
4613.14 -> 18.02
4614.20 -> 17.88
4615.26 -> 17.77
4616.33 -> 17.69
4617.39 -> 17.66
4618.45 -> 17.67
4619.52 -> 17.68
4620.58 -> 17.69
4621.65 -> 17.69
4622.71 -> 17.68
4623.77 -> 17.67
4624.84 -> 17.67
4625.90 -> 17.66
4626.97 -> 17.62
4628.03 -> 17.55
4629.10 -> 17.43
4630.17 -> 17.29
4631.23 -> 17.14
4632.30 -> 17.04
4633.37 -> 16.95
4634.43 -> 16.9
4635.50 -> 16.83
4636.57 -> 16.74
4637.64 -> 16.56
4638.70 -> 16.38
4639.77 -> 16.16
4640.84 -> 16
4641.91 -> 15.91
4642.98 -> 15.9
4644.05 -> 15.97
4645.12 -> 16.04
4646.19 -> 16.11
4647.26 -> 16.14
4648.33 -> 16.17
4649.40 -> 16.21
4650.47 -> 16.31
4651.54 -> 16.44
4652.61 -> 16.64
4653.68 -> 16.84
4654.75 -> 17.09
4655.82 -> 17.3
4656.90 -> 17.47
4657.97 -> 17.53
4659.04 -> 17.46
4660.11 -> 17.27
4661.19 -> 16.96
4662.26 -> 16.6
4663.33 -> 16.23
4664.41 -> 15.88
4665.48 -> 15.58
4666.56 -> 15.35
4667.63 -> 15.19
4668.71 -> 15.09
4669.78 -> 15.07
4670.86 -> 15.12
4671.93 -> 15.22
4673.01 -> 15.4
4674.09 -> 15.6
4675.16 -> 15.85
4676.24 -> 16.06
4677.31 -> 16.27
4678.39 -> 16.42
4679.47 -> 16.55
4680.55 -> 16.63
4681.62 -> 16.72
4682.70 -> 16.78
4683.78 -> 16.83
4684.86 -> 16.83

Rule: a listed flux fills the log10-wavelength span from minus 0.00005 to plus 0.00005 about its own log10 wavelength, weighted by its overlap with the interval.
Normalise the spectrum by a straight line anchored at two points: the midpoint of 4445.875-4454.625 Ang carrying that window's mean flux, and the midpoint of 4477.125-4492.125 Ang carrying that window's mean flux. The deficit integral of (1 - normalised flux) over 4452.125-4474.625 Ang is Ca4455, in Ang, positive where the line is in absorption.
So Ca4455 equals 1.1 Ang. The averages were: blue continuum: 15.8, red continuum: 16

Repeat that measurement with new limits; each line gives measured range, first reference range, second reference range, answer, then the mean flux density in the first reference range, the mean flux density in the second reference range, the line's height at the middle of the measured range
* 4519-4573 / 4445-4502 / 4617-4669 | 0.91 Ang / 15.7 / 16.8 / 16.1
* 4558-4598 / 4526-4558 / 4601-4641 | -0.39 Ang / 15.5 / 17.5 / 16.4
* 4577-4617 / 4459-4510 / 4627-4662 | -1.56 Ang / 16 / 16.7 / 16.5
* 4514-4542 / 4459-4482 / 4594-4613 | 1.82 Ang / 15.6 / 17.5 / 16.4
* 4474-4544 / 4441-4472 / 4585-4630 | 0.41 Ang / 15.3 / 17.4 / 16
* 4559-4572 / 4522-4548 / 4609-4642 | -0.32 Ang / 15.4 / 17.4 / 16.1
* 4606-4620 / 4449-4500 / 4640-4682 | -1.72 Ang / 15.6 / 16.2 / 16.1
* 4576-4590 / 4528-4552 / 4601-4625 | 0.19 Ang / 15.3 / 17.9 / 16.8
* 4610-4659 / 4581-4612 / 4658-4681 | -1.58 Ang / 17.1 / 16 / 16.5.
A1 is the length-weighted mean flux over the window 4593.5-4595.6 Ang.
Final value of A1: 16.4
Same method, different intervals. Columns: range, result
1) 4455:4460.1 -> 14.2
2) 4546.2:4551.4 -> 16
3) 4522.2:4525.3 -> 16.4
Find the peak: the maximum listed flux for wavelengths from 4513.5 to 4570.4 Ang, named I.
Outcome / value 16.69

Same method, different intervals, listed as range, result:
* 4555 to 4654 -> 18.42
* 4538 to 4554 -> 16.05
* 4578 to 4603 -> 17.59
